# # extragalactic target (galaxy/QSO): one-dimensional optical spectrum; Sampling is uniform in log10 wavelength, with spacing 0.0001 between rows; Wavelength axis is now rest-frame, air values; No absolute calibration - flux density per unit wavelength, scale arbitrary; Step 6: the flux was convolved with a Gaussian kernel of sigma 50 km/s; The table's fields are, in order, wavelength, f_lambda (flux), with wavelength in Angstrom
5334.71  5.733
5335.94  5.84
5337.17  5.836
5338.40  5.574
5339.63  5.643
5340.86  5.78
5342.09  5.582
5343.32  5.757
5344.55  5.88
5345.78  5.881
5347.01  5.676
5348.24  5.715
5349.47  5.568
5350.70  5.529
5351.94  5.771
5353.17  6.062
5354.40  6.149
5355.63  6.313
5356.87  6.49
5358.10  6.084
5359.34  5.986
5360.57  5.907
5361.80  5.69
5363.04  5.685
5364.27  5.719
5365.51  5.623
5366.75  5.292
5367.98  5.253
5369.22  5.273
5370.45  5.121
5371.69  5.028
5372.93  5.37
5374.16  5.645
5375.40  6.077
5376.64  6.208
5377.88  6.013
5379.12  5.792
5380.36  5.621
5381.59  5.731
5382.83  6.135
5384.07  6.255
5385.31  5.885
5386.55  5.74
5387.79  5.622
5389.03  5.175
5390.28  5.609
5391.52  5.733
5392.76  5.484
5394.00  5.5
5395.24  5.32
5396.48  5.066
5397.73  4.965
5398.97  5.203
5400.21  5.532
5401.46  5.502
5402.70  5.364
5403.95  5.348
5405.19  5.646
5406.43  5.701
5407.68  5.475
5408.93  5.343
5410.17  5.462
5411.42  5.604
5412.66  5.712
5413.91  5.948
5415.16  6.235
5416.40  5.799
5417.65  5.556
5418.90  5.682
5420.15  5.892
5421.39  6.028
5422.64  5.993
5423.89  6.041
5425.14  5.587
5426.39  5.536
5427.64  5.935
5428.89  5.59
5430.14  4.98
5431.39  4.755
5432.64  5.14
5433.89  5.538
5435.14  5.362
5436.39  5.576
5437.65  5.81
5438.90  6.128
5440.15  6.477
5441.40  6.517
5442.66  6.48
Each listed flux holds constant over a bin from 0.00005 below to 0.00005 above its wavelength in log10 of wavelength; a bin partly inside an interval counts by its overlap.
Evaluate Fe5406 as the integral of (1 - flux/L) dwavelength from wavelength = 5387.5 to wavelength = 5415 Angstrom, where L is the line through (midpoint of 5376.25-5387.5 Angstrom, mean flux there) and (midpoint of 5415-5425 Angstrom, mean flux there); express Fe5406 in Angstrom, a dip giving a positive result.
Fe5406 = 1.9 Angstrom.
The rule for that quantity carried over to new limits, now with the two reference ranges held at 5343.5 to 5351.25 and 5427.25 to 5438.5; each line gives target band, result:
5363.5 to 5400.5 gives 0.18 Angstrom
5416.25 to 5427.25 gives -0.69 Angstrom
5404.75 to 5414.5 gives -0.20 Angstrom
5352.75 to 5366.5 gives -0.68 Angstrom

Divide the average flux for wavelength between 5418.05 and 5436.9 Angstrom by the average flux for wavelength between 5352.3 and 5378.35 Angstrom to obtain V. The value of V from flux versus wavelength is 1.0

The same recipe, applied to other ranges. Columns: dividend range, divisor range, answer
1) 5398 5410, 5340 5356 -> 0.94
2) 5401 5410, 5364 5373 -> 1.03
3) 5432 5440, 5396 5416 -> 1.02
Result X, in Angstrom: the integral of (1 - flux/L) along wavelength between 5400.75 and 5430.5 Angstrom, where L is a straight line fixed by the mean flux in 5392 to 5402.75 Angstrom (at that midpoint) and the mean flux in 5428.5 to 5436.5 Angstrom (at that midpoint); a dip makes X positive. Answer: -2.1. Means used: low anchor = 5.33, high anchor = 5.25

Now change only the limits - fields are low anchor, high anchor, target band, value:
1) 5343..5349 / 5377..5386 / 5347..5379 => 0.6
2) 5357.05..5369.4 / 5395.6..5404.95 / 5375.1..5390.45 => -1.0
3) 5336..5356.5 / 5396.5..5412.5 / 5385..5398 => 0.1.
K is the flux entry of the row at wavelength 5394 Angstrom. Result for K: 5.5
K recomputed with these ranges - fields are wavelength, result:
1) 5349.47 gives 5.568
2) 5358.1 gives 6.084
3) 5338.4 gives 5.574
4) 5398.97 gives 5.203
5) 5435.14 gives 5.362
